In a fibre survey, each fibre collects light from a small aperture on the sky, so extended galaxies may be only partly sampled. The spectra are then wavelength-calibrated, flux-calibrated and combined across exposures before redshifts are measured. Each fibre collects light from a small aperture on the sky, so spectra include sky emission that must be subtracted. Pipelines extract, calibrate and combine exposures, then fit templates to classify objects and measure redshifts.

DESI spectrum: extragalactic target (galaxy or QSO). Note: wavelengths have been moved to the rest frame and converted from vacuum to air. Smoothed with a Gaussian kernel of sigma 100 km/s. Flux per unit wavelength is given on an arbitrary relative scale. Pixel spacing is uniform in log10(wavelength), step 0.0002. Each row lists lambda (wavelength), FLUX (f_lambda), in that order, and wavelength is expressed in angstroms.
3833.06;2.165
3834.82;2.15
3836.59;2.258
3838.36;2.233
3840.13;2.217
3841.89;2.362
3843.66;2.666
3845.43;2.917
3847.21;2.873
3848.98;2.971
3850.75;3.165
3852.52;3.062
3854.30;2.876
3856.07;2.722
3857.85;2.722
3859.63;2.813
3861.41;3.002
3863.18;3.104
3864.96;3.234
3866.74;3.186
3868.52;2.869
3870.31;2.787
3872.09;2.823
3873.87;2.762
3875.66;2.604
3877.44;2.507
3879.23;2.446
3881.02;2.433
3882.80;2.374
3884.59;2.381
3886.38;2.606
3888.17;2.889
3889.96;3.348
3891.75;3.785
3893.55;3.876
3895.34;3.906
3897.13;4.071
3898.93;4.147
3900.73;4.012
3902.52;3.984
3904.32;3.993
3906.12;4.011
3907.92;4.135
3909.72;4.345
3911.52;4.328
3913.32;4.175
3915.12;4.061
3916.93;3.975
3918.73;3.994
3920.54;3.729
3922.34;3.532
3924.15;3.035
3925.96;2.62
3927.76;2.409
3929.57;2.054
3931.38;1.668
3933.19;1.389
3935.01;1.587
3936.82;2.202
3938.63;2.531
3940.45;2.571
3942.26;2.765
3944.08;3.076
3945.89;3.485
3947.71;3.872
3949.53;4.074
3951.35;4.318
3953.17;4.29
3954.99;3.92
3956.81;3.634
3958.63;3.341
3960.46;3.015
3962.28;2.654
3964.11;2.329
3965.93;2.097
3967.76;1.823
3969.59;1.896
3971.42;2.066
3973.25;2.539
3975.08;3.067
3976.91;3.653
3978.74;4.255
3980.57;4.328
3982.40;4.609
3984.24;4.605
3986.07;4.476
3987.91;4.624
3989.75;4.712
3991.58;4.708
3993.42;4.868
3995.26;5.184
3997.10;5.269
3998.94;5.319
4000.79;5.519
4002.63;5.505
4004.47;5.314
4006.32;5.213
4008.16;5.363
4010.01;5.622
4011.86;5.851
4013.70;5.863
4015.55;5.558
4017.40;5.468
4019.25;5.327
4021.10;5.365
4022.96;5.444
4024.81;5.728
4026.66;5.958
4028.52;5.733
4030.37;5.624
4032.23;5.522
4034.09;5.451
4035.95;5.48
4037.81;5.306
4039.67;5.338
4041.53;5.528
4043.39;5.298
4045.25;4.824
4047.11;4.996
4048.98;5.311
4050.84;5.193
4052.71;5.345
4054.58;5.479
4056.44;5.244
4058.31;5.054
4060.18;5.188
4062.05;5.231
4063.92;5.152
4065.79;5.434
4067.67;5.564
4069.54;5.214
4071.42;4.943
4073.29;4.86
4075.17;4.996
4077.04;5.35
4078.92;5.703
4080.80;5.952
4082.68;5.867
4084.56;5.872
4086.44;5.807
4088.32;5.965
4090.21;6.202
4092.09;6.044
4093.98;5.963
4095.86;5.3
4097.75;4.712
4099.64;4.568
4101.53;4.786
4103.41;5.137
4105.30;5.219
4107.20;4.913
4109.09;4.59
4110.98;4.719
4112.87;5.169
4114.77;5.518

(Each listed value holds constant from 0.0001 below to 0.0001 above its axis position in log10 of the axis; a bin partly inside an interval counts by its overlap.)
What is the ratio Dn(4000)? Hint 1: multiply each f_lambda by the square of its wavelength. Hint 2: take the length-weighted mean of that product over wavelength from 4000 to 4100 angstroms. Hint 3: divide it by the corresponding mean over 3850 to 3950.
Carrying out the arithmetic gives 1.87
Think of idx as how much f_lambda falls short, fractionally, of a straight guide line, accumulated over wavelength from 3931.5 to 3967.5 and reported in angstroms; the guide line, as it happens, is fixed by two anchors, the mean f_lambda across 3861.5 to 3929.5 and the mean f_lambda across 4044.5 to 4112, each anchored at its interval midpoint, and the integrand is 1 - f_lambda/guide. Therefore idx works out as 8.91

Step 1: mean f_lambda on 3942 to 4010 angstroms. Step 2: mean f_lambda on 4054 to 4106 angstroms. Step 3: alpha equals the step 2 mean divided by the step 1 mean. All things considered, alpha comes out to 1.4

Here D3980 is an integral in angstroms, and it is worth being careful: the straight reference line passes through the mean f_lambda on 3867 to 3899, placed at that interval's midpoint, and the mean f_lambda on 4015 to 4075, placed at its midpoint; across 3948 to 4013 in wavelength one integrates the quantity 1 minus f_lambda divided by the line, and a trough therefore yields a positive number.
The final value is 4.8 angstroms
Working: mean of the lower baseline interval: 3.01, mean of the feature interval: 4.12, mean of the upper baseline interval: 5.34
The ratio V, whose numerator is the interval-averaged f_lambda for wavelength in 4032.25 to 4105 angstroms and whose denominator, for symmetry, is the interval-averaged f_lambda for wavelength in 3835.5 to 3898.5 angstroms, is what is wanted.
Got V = 1.86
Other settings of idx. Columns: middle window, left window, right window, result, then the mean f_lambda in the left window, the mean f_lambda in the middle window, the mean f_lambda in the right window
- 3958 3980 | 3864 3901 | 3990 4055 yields 8.62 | 3.08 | 2.75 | 5.39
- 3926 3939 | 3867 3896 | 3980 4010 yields 6.24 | 2.9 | 2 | 5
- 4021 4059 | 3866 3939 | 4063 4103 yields -3.94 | 3.16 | 5.39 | 5.44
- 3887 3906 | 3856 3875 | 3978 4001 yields -2.27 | 2.91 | 3.79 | 4.79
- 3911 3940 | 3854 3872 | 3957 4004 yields 4.08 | 2.93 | 2.93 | 3.87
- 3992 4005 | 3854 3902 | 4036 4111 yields -2.37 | 3.06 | 5.26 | 5.31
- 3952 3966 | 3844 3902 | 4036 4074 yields 2.83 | 3.04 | 3.25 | 5.23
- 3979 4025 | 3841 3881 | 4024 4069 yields -3.90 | 2.83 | 5.17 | 5.37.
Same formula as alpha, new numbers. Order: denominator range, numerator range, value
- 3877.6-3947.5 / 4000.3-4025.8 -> 1.72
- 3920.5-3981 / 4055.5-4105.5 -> 1.85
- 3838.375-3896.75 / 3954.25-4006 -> 1.36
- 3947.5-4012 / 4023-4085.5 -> 1.32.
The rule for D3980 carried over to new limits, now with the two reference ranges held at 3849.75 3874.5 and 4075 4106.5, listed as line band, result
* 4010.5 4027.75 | -3.4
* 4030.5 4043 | -1.4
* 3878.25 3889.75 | 2.2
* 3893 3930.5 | -2.7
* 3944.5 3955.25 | -0.1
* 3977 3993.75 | -0.8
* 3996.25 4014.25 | -3.7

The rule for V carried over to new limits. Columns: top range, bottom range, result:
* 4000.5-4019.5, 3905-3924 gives 1.38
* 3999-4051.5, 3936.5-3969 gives 1.75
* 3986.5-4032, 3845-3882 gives 1.89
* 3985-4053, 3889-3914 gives 1.33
